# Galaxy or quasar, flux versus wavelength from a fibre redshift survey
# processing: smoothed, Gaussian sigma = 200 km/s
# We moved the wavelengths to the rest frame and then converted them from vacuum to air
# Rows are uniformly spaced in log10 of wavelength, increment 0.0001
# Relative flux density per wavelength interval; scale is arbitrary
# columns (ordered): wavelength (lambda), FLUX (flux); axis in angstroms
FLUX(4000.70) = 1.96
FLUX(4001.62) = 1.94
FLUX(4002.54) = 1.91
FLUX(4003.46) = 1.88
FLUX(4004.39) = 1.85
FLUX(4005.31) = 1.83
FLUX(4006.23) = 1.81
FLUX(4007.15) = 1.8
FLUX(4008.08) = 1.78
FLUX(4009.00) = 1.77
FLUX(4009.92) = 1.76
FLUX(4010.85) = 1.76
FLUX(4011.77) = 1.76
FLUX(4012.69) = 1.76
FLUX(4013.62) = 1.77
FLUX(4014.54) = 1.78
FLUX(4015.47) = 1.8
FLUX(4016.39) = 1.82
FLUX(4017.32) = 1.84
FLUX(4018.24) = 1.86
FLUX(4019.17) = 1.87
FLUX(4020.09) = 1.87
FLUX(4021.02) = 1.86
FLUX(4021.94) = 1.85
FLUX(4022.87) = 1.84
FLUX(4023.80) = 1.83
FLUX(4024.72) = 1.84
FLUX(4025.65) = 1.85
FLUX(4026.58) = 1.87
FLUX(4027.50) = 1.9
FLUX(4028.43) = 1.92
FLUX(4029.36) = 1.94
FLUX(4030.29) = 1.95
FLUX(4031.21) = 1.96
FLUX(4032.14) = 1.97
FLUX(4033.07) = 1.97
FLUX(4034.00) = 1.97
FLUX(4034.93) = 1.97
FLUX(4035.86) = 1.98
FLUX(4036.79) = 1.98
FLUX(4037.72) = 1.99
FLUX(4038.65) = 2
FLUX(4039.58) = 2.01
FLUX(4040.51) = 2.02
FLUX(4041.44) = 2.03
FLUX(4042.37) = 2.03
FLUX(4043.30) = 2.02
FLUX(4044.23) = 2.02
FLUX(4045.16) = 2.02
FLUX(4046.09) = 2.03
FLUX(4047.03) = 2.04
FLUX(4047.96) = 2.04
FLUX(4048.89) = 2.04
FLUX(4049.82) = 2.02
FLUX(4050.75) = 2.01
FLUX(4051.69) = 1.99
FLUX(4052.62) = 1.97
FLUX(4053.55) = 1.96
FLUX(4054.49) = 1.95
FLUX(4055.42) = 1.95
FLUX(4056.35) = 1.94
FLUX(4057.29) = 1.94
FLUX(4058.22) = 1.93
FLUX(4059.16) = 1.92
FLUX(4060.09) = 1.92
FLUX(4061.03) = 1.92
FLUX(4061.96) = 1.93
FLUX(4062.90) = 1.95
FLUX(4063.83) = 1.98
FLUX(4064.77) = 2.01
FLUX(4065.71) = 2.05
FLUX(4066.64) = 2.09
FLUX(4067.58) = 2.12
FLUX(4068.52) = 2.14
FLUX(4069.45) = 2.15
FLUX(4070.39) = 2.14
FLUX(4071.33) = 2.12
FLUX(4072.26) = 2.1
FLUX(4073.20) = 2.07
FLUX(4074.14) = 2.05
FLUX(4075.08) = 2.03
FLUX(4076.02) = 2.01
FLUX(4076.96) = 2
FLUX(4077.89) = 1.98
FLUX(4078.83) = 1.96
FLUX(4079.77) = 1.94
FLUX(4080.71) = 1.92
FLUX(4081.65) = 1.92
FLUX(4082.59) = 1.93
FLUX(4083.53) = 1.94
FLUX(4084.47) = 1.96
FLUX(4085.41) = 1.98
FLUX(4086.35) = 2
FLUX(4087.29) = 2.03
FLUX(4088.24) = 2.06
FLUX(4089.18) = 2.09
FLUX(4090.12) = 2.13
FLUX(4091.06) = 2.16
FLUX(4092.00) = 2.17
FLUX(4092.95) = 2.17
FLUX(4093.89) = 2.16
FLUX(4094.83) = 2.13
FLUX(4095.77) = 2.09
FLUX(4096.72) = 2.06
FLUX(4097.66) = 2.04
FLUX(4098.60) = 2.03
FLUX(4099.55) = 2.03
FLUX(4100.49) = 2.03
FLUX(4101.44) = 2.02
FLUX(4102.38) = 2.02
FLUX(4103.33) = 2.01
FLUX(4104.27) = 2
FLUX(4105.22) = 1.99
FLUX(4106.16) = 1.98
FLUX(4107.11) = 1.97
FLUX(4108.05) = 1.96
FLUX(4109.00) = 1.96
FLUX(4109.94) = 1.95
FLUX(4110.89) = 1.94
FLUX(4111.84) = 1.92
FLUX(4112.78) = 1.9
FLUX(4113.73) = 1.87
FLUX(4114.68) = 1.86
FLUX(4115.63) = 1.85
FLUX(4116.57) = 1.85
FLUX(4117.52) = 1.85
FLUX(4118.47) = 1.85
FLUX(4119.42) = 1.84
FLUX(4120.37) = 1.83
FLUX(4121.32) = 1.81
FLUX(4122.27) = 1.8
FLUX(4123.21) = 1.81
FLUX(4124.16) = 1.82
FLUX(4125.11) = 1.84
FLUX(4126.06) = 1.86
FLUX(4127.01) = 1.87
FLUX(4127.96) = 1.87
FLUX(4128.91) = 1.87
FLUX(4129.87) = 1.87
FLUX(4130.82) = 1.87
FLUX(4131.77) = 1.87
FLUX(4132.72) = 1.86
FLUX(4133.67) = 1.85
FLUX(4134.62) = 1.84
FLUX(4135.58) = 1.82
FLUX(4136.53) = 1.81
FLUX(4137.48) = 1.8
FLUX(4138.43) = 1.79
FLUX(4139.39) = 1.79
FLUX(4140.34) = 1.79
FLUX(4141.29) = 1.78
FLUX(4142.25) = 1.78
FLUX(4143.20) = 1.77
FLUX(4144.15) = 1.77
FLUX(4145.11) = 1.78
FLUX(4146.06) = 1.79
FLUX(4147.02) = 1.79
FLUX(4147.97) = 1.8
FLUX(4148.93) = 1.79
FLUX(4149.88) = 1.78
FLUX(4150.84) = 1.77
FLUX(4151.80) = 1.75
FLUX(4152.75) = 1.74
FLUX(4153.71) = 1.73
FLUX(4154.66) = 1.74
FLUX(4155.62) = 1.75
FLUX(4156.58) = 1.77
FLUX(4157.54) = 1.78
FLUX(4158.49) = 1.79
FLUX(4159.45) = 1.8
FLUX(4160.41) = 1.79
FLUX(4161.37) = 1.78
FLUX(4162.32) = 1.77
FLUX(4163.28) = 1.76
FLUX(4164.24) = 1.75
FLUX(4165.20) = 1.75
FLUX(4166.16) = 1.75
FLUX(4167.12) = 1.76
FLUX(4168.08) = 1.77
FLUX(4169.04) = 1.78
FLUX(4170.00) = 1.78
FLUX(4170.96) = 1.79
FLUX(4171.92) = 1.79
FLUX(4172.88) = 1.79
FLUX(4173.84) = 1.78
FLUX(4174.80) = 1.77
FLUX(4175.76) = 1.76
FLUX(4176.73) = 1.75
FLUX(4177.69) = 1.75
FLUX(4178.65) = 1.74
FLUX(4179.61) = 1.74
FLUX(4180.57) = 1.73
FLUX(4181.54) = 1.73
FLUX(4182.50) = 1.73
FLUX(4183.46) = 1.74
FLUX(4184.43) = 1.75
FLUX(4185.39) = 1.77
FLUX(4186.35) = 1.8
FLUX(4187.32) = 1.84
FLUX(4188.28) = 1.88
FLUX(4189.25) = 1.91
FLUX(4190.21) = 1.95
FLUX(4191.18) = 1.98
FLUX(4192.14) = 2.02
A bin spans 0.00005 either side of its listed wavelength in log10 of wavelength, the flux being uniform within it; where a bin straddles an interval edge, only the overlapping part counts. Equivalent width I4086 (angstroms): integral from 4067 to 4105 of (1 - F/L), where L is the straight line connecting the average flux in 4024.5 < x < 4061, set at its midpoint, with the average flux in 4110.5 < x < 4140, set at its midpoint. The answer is -2.8 angstroms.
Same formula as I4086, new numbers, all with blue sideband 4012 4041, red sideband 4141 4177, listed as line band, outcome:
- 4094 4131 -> -2.3 angstroms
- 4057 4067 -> -0.6 angstroms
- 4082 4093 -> -1.2 angstroms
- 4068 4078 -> -1.2 angstroms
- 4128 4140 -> -0.3 angstroms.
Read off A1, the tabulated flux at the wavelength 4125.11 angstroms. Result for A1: 1.84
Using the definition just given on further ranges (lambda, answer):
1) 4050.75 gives 2.01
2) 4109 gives 1.96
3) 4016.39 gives 1.82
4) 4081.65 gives 1.92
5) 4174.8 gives 1.77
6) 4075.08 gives 2.03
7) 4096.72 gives 2.06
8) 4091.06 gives 2.16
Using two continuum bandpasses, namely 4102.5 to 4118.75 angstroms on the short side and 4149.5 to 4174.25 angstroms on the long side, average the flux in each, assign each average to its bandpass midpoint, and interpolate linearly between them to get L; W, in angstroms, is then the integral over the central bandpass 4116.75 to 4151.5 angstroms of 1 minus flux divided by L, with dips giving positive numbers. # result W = 0.67 angstroms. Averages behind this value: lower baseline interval 1.93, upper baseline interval 1.77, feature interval 1.82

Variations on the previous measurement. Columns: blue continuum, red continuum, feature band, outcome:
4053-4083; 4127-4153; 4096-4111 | -0.8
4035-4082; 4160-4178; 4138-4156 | 0.4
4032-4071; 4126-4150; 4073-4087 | -0.3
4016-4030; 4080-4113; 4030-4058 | -1.2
